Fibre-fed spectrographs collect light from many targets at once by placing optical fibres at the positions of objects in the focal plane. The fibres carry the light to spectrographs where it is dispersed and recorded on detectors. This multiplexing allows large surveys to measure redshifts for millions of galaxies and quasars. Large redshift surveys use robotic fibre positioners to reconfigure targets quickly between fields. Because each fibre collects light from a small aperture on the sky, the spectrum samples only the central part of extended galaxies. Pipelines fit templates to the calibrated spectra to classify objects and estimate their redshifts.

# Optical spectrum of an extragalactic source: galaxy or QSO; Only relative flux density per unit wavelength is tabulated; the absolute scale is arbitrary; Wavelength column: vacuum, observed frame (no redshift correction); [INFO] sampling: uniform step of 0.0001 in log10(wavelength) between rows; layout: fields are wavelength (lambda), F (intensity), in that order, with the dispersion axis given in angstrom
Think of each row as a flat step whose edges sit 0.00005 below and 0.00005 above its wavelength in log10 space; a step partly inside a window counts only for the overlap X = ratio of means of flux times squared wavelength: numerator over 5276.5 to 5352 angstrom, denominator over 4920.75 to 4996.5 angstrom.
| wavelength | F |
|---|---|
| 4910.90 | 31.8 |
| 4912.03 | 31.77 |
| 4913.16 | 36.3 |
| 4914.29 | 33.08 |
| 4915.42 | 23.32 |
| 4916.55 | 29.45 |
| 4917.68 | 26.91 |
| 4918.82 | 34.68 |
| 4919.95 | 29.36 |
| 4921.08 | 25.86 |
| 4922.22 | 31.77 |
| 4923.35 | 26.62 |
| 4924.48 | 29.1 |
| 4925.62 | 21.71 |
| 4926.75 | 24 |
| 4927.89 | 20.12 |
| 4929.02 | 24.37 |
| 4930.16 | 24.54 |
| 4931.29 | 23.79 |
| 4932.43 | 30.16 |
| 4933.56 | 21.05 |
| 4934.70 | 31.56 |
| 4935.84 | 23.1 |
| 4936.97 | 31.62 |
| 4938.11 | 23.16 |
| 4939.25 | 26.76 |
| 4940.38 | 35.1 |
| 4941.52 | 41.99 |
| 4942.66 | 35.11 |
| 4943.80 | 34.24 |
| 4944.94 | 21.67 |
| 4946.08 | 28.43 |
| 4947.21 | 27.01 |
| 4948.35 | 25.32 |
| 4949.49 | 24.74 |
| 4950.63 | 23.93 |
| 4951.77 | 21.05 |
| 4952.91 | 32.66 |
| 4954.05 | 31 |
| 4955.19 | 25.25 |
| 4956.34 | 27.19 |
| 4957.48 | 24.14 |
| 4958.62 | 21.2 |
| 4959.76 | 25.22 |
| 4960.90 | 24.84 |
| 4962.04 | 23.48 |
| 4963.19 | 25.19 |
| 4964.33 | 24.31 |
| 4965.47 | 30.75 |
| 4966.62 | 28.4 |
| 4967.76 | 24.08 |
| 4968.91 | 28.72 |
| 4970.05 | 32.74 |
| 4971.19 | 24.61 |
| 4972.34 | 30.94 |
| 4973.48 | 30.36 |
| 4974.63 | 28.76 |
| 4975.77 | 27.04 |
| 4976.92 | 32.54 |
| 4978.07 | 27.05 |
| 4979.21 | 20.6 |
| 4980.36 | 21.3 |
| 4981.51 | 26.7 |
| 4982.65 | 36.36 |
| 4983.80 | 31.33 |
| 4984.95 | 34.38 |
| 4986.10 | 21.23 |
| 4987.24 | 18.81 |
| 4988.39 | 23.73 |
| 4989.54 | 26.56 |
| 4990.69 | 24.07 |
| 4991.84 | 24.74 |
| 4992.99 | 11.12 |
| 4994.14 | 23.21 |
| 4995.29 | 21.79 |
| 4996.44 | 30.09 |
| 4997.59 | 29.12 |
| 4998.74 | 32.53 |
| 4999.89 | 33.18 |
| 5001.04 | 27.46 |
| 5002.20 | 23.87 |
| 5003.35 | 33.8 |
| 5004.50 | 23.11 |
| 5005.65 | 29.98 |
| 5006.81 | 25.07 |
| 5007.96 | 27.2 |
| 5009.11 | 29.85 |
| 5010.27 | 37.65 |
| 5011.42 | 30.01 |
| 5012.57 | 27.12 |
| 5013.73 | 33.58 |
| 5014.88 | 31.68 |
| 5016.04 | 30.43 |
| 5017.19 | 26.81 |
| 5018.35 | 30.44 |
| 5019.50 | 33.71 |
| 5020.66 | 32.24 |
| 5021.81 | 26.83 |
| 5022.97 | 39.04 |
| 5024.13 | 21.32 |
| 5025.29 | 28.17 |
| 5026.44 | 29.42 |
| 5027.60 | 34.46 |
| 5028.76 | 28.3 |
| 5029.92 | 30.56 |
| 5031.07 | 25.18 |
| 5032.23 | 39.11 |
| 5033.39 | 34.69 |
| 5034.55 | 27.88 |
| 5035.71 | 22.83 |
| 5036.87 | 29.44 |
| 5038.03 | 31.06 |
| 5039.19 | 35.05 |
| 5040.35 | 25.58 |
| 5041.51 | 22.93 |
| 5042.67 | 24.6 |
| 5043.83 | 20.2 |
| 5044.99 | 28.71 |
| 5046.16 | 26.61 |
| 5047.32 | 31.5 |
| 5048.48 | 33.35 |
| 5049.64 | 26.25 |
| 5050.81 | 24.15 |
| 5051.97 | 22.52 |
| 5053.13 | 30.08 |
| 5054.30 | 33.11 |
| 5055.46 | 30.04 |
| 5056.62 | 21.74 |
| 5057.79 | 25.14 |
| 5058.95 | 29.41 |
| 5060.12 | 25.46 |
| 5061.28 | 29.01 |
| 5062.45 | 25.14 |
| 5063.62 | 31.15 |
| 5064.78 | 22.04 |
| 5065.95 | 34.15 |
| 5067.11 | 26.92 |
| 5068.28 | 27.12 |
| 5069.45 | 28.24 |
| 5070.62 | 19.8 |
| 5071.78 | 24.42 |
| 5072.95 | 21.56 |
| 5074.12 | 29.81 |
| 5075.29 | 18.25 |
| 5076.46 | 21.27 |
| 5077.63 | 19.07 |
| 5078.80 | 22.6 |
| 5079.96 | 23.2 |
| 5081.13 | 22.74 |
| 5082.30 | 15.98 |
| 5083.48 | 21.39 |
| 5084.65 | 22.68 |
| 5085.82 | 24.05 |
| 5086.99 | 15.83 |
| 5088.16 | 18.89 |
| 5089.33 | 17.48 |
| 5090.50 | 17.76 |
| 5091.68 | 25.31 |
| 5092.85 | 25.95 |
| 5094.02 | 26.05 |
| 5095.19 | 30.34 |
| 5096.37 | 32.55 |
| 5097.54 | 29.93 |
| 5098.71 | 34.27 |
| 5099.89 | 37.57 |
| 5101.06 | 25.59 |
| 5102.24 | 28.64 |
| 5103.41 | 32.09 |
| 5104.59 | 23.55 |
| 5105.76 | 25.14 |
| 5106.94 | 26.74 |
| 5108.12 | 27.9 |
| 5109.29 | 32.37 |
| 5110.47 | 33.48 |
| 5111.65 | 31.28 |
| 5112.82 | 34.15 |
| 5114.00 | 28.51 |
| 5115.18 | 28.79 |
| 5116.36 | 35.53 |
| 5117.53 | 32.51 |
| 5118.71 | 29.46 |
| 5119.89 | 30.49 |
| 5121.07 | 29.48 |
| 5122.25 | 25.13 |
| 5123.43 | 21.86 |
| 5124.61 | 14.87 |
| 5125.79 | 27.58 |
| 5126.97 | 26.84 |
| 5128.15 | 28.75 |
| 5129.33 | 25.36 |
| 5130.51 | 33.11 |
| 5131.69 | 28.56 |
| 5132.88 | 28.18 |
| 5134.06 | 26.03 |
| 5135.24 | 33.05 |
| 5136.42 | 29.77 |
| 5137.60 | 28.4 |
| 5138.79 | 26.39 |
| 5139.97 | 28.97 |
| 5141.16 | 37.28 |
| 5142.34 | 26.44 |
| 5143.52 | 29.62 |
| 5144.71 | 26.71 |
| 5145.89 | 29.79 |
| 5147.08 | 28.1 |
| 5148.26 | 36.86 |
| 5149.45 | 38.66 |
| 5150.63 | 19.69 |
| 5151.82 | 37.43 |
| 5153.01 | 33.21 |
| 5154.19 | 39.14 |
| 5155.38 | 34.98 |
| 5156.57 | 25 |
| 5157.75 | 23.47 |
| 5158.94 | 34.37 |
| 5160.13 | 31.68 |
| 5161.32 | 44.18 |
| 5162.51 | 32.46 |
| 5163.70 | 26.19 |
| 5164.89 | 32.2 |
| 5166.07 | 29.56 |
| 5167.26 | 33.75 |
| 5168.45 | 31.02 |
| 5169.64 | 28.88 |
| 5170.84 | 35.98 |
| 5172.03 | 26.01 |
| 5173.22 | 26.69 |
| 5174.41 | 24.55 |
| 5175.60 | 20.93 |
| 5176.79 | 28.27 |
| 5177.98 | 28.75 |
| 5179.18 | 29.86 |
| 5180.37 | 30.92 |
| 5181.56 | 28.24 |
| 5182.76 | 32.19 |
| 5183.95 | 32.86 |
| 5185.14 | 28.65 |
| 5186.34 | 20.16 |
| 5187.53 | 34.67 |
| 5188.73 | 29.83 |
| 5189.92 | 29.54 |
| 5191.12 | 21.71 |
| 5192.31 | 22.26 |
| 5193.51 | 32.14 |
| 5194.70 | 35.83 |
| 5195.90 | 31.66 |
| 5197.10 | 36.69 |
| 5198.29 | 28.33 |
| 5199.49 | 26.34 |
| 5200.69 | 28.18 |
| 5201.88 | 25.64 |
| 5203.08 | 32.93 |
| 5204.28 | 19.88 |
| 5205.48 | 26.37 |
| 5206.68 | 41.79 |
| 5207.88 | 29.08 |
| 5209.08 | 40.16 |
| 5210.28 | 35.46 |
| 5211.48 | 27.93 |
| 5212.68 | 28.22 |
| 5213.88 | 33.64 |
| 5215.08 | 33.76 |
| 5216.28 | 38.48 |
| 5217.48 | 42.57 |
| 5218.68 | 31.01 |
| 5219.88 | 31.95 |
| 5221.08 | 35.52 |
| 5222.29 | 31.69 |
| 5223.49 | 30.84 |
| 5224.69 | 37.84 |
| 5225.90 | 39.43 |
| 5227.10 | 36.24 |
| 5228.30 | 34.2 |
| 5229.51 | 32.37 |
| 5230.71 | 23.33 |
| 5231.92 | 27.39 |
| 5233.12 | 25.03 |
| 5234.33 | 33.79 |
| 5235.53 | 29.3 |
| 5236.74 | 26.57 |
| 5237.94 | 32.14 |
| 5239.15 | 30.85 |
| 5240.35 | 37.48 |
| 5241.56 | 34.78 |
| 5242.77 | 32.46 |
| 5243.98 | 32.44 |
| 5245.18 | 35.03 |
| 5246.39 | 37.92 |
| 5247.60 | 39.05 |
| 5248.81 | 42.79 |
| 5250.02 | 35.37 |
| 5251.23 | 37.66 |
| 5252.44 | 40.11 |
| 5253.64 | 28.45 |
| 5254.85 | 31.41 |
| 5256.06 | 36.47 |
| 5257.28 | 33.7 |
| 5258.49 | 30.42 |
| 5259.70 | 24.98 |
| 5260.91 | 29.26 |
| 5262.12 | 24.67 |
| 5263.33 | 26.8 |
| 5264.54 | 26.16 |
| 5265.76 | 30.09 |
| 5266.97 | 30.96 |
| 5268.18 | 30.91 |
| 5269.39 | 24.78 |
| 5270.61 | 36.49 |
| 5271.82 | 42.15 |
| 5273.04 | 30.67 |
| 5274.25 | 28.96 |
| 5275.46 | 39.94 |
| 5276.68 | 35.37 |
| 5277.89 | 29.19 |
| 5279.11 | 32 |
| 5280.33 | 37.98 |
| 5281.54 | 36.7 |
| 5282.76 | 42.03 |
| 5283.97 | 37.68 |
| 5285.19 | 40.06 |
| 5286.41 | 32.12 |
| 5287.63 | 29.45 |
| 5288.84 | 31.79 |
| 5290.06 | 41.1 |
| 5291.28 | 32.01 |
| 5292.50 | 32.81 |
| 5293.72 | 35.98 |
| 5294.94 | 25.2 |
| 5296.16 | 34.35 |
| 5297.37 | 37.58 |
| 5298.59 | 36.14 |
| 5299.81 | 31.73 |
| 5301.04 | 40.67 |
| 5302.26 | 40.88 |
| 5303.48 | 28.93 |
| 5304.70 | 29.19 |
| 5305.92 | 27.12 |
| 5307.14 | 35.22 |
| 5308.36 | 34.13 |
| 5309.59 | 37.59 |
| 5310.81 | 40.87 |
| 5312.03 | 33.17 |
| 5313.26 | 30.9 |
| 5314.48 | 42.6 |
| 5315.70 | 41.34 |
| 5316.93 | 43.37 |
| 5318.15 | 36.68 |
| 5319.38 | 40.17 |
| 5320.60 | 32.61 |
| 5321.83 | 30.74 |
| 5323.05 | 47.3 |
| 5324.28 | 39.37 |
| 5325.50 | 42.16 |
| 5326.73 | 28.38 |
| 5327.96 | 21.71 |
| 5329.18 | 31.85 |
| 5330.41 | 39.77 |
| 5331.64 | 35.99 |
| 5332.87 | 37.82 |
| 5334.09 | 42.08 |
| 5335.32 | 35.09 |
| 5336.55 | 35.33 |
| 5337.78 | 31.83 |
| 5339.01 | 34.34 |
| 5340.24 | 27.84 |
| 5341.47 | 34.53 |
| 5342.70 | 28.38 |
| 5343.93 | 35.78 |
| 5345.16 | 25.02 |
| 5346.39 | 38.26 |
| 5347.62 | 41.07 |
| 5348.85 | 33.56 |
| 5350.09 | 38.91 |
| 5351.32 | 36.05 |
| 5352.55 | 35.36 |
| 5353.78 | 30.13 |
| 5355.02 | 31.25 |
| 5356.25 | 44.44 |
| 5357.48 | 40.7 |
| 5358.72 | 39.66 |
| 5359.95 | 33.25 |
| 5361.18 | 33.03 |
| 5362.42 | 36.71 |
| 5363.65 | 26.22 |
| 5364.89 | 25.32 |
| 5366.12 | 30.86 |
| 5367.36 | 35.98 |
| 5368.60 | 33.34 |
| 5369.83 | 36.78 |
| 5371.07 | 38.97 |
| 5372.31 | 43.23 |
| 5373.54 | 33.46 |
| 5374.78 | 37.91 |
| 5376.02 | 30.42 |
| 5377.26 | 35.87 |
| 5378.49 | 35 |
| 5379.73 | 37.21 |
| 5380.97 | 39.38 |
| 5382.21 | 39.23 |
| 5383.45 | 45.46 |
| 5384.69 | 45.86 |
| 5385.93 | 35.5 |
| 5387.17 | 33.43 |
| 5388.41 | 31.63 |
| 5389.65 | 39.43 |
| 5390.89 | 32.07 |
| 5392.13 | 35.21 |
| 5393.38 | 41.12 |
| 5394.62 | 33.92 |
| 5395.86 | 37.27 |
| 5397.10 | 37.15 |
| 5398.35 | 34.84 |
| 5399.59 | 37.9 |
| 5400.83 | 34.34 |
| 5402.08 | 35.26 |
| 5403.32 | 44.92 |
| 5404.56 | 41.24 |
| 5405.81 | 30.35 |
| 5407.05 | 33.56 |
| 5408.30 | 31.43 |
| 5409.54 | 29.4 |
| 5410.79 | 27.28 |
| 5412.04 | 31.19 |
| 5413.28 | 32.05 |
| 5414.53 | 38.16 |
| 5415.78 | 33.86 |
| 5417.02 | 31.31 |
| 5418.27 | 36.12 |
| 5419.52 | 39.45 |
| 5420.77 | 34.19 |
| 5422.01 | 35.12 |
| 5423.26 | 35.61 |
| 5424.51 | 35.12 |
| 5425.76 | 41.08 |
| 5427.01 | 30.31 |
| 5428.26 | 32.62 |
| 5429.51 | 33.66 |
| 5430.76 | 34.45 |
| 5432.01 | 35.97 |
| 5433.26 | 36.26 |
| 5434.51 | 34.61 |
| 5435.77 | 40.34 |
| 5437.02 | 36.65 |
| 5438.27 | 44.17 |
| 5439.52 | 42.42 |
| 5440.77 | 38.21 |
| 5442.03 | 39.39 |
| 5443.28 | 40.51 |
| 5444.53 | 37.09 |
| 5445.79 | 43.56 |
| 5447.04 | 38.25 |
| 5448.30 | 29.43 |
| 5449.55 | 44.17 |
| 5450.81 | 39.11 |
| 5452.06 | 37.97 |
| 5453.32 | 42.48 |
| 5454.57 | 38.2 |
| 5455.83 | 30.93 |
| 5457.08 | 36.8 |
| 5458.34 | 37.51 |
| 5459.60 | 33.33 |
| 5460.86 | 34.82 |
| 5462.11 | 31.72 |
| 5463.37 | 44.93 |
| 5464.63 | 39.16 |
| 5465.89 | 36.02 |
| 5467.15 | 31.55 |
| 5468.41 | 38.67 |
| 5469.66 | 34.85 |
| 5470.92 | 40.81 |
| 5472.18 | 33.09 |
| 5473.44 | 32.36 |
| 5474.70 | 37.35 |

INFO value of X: 1.52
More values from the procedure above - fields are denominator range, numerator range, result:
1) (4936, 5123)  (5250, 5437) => 1.43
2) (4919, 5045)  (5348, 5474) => 1.54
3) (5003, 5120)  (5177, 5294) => 1.25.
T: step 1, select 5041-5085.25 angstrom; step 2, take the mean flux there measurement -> 25.3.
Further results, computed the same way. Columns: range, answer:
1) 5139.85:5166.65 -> 31.6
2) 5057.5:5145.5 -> 26.8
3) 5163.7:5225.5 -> 30.6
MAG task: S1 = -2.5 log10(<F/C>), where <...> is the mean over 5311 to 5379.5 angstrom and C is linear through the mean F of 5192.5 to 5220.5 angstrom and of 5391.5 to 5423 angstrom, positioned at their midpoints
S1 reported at -0.039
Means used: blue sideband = 32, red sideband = 35.1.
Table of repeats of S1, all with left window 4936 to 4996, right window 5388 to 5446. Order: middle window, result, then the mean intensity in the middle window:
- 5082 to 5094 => 0.37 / 20.9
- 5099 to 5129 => 0.04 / 28.8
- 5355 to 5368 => 0.01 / 34.4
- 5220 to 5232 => -0.03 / 33.1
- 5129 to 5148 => 0.04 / 29.3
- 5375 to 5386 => -0.09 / 38.3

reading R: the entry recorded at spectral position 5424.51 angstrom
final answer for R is 35.12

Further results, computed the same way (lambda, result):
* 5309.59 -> 37.59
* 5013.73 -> 33.58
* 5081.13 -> 22.74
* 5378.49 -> 35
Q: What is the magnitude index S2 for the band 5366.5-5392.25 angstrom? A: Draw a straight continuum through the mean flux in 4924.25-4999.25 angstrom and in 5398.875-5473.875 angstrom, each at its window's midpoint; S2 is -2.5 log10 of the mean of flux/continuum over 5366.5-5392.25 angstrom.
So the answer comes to -0.05 mag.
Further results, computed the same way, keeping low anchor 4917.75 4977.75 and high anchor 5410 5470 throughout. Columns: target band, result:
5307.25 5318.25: -0.11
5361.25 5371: 0.08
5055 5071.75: 0.11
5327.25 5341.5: 0.02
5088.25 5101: 0.11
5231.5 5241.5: 0.07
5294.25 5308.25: 0.02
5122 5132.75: 0.19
